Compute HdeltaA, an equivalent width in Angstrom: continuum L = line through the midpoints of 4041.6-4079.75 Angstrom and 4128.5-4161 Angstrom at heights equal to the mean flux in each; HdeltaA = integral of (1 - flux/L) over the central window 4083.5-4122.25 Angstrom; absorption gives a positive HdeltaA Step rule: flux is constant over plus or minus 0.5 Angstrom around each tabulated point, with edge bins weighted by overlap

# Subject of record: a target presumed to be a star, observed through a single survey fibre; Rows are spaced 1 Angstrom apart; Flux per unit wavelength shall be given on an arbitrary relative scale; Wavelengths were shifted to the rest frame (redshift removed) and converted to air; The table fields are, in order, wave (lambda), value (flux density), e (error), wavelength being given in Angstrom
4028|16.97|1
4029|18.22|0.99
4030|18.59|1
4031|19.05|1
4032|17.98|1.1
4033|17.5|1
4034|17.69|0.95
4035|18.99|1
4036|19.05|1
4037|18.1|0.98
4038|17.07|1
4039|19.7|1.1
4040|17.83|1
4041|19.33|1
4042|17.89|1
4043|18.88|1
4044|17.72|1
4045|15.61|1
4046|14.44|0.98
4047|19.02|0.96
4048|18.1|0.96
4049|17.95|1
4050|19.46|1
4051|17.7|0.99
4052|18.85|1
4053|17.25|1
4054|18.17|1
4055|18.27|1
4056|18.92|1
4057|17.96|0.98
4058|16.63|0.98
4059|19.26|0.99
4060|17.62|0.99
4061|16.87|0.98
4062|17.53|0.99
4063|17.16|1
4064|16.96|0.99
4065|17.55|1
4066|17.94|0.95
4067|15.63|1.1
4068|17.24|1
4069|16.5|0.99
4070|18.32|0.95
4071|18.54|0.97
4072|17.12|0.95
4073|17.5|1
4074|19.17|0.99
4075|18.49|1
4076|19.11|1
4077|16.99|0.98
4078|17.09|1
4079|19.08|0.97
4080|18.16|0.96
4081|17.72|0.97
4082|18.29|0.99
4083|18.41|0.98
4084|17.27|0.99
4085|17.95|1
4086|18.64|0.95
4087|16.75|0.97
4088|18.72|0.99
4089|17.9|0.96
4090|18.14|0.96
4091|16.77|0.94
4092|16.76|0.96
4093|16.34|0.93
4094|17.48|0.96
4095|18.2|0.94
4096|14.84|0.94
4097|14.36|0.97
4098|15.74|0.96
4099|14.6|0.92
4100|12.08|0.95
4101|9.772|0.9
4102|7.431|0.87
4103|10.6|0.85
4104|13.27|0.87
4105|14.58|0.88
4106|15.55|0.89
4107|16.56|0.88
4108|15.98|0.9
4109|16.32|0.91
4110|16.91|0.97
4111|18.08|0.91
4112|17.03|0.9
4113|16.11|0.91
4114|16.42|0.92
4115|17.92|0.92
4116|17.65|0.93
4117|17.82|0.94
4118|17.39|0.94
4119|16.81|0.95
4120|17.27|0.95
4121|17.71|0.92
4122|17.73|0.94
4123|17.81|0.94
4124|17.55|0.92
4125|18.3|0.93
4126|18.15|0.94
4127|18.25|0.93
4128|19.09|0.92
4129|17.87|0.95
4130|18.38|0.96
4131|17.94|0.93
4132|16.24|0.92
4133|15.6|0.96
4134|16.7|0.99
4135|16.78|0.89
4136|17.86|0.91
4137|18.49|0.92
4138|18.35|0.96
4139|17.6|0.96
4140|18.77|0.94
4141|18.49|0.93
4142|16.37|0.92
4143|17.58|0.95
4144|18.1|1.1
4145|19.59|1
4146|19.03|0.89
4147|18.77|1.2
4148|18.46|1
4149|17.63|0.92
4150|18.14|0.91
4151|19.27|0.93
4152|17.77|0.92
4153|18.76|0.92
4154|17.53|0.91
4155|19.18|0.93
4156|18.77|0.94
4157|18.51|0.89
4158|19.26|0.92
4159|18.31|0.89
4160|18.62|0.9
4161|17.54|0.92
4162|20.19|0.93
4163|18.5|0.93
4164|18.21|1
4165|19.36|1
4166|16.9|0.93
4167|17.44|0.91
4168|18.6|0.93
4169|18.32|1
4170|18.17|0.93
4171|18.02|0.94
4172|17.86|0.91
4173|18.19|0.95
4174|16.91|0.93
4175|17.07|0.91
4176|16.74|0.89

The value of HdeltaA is 4.0 Angstrom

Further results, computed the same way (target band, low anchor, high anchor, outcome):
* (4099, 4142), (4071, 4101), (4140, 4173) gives 3.0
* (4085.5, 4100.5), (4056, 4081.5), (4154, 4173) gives 1.2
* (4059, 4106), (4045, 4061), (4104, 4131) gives 2.6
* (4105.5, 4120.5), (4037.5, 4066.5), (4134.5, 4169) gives 1.0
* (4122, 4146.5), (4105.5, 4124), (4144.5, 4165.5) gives -0.1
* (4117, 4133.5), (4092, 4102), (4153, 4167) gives -1.3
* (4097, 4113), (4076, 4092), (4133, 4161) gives 3.2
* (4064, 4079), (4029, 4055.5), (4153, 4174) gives 0.4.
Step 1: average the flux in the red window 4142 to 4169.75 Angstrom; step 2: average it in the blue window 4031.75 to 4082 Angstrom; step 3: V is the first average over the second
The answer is 1.03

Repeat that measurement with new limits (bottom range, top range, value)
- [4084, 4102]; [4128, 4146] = 1.11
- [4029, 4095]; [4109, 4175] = 1.00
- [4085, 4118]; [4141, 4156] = 1.16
